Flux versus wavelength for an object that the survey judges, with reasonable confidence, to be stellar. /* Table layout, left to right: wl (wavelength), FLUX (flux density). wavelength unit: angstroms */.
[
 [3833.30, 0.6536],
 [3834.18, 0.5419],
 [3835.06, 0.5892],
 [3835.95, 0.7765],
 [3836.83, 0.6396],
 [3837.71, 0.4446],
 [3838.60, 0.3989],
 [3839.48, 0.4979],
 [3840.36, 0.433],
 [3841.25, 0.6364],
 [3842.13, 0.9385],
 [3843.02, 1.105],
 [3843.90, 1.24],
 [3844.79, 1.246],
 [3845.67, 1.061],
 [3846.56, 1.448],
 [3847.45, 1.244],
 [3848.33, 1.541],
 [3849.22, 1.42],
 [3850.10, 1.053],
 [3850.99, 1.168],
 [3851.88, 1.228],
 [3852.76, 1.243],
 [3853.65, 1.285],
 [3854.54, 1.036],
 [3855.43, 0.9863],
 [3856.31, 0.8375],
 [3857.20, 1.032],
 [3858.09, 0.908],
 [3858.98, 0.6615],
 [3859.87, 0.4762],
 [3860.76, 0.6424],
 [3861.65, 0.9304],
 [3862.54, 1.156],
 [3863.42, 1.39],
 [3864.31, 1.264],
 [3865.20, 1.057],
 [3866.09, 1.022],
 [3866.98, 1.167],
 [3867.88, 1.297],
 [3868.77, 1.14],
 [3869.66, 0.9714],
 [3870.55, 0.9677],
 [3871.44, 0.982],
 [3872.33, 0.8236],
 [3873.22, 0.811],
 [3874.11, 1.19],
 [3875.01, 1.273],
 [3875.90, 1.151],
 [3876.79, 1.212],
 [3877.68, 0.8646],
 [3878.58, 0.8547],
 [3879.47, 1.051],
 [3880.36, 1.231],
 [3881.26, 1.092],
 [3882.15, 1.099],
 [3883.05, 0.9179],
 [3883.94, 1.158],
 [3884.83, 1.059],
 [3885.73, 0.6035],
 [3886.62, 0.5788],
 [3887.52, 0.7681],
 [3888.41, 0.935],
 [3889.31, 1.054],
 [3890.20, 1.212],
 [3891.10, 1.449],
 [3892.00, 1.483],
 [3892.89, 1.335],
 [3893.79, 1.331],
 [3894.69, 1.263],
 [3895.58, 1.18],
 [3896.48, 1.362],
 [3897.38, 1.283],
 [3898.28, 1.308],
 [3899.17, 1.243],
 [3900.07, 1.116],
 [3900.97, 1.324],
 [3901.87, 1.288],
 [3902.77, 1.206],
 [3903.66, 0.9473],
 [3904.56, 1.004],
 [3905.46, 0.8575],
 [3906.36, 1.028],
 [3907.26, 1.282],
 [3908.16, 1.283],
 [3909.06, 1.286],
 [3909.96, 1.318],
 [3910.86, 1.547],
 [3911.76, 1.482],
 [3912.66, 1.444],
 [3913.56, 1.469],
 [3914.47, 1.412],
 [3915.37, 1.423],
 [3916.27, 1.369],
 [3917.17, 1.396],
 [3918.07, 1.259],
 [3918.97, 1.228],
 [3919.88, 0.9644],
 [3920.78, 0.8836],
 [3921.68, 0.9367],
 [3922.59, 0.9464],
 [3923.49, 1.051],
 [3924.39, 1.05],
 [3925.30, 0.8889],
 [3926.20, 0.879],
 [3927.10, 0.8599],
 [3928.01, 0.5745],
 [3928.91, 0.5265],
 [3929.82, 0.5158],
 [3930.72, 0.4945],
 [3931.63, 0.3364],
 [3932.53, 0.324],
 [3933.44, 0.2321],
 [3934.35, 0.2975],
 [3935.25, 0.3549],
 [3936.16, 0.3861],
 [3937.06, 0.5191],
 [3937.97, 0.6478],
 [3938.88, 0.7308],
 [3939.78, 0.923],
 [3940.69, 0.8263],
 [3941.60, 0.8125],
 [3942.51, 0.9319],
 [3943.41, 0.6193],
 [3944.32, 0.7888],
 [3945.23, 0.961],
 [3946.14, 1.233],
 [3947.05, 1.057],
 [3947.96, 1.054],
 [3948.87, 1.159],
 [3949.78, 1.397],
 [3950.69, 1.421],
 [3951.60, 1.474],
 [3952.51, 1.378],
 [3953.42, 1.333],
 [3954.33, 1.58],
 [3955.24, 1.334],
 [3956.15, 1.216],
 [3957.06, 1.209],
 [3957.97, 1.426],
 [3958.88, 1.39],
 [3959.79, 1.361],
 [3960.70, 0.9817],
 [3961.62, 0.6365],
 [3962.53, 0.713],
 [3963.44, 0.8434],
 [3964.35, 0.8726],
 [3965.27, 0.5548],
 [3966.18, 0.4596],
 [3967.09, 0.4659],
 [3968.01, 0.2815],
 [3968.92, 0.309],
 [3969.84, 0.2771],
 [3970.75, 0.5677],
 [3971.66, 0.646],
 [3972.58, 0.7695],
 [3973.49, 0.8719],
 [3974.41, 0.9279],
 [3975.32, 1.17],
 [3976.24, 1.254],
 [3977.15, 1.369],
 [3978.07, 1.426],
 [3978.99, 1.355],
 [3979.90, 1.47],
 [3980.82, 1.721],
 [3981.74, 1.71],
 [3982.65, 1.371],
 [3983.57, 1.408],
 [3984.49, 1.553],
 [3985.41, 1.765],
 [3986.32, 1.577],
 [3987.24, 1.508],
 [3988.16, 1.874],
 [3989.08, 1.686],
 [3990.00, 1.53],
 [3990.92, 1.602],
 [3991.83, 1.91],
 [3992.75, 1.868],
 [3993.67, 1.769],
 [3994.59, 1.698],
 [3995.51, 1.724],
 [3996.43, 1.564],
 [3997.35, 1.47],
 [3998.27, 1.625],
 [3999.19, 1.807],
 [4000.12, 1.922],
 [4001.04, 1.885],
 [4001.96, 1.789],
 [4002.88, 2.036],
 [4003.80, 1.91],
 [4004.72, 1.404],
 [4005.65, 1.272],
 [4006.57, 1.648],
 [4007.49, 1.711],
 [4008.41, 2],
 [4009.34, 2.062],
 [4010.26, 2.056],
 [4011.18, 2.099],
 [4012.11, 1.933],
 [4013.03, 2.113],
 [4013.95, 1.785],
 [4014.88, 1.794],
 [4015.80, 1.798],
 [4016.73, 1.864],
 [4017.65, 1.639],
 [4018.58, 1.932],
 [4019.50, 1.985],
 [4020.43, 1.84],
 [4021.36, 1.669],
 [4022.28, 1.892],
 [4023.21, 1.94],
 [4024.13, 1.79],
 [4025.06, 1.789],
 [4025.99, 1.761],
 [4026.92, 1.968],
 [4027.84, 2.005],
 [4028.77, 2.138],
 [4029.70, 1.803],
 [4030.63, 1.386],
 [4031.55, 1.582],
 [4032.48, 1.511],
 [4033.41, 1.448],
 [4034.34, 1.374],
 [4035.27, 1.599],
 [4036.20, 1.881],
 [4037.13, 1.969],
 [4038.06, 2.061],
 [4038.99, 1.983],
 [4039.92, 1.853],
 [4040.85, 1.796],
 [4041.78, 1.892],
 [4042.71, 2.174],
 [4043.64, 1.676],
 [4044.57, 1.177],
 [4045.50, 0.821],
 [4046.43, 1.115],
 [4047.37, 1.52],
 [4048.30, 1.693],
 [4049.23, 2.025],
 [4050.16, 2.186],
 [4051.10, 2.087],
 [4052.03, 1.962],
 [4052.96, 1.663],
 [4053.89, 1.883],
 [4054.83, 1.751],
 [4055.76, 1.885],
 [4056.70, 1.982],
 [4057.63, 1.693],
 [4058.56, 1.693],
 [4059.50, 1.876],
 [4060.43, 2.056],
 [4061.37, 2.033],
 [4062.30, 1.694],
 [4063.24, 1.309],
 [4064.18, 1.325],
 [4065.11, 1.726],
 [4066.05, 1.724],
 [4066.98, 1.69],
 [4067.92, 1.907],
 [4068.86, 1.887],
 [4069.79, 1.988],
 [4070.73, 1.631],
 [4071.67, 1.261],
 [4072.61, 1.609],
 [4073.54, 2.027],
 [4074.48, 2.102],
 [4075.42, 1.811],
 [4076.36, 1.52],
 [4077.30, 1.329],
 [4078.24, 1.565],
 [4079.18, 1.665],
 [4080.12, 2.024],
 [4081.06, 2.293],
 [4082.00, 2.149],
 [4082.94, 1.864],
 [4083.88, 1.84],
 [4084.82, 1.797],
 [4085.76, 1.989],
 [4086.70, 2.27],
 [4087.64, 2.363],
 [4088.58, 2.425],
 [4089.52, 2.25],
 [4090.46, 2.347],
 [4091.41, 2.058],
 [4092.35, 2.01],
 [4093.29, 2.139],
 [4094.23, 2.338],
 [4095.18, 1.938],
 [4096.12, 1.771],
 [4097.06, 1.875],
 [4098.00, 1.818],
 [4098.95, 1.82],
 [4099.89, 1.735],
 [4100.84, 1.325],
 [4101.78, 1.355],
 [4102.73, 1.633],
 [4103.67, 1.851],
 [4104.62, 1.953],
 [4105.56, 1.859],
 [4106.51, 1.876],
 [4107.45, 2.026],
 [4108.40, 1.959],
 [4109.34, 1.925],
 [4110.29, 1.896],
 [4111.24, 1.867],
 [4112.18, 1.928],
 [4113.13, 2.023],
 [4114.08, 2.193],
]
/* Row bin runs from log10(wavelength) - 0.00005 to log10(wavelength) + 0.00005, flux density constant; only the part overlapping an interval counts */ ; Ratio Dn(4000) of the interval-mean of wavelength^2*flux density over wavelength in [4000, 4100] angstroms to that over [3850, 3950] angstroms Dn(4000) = 1.94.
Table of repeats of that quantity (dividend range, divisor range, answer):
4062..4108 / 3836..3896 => 2.01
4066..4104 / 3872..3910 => 1.85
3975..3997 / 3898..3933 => 1.53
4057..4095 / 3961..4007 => 1.49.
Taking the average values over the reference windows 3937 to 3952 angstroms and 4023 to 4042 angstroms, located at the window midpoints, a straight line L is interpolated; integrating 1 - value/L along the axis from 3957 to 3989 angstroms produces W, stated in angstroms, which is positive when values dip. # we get 4.1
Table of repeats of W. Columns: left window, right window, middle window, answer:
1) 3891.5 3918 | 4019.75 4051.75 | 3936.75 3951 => 4.8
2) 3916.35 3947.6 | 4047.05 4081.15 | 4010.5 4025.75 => -4.6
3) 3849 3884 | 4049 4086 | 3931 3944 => 7.4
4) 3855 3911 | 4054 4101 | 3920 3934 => 6.2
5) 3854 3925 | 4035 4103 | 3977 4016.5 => -4.5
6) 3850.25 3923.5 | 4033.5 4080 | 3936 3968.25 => 8.9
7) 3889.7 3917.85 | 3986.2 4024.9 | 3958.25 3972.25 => 7.8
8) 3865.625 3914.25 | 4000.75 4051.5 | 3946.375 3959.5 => 1.1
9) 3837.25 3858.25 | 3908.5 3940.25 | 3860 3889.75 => -1.0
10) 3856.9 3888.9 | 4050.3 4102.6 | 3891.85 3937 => 4.5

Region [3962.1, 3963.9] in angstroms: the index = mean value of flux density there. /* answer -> 0.782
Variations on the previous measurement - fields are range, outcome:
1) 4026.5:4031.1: 1.86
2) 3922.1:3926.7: 0.962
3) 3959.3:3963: 0.927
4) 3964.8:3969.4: 0.413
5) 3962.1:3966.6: 0.691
